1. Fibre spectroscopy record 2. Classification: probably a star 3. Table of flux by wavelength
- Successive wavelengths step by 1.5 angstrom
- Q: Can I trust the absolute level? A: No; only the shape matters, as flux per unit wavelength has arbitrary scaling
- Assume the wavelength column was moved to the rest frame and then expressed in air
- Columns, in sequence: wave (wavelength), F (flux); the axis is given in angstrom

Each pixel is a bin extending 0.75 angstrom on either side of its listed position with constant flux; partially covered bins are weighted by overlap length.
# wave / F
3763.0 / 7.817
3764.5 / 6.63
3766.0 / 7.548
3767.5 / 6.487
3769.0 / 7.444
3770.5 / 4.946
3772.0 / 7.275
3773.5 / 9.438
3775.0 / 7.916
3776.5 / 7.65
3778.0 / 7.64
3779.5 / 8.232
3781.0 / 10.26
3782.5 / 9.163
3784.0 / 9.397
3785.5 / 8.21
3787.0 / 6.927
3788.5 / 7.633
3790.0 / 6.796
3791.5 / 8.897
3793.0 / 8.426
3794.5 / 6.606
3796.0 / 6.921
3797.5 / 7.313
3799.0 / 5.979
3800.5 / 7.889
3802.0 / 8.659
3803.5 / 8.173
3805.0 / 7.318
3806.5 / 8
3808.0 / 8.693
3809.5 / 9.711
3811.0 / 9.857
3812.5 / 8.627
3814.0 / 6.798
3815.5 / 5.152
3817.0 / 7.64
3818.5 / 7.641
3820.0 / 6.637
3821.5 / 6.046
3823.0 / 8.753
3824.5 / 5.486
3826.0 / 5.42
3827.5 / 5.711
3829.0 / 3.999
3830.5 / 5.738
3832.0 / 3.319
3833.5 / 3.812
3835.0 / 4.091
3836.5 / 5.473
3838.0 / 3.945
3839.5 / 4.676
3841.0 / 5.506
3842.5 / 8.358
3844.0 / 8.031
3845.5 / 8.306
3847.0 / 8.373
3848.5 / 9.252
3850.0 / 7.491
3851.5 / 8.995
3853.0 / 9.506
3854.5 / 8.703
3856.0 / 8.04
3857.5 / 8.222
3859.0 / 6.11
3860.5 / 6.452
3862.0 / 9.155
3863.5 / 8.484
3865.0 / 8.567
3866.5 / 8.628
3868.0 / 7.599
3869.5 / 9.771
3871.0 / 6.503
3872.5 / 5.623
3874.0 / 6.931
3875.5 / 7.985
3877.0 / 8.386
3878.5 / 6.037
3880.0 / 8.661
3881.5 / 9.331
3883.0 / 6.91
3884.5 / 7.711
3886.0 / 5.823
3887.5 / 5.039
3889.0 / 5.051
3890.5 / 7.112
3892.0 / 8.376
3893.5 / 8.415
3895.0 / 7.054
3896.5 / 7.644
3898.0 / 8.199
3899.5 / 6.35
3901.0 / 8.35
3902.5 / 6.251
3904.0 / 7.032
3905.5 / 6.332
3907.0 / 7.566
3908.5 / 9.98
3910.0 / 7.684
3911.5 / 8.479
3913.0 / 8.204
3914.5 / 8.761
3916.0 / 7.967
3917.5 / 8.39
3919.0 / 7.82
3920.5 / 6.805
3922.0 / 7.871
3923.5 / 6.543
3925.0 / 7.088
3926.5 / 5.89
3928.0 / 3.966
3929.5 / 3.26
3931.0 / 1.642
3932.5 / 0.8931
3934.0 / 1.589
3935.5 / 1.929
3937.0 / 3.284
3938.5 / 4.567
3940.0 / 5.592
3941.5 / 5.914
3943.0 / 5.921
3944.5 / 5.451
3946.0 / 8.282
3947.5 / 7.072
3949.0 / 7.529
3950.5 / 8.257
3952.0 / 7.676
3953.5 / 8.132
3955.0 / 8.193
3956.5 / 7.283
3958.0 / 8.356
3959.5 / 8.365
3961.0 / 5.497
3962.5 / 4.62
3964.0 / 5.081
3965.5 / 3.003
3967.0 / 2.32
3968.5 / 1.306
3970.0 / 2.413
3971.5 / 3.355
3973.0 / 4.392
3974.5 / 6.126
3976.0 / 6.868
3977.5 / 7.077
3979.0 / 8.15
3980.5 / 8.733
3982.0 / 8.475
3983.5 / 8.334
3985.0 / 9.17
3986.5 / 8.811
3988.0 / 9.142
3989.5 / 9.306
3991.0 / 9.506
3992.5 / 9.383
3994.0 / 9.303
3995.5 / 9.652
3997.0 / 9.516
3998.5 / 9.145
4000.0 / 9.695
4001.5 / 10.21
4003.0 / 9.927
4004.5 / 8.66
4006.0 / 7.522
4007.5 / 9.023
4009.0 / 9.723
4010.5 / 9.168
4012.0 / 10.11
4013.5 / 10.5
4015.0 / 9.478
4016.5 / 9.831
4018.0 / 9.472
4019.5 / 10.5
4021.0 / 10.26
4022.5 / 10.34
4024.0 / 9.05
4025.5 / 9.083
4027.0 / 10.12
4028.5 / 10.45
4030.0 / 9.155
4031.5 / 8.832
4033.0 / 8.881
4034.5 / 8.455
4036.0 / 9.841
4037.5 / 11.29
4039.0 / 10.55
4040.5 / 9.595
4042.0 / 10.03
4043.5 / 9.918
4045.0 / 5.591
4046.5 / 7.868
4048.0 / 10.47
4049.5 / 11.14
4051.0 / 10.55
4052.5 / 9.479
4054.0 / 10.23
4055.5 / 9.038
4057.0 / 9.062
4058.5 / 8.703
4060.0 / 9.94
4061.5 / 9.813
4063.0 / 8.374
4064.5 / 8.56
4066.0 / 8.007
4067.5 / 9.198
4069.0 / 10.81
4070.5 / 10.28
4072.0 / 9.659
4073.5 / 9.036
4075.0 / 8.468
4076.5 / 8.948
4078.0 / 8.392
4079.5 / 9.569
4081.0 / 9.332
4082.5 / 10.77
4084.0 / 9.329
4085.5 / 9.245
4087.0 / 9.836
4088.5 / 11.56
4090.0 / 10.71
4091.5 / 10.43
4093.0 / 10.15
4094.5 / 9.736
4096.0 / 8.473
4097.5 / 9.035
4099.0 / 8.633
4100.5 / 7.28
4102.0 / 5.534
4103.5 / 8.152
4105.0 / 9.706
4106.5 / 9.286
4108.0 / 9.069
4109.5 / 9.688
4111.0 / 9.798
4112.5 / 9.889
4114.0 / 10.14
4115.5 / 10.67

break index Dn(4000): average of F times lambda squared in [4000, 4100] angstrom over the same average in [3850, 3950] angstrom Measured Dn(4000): 1.5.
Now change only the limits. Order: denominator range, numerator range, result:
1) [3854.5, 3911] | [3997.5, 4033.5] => 1.36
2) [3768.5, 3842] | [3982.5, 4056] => 1.50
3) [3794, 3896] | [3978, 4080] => 1.43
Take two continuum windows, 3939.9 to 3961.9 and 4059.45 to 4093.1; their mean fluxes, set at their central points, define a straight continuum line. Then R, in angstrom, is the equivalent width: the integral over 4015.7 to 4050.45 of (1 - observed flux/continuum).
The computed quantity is -3.40 angstrom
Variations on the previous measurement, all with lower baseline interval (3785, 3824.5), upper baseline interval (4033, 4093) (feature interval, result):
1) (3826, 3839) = 5.41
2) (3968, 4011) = 4.66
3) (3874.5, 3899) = 2.64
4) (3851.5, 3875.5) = 0.39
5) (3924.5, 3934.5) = 5.98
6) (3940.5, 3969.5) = 8.44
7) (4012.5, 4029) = -1.23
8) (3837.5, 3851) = 1.23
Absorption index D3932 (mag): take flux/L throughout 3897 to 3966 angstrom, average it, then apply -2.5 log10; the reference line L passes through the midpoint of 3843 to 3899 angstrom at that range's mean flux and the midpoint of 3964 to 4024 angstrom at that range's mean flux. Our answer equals 0.23 mag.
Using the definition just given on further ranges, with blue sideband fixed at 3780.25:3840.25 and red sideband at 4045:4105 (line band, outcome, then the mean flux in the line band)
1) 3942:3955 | 0.12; 7.32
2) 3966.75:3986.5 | 0.35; 6.1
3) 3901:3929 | 0.08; 7.36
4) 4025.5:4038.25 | -0.08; 9.6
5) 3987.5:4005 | -0.10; 9.47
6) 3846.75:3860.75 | -0.11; 8.16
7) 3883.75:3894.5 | 0.13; 6.8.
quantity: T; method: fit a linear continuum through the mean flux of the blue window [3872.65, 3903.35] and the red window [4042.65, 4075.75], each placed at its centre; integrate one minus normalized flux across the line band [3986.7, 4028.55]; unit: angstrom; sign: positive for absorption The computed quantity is -4.2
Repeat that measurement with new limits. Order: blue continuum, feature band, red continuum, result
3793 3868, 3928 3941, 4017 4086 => 8.3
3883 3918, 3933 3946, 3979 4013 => 5.9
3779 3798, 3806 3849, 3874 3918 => 6.8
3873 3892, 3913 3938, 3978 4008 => 8.0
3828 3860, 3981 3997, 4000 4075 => -0.6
